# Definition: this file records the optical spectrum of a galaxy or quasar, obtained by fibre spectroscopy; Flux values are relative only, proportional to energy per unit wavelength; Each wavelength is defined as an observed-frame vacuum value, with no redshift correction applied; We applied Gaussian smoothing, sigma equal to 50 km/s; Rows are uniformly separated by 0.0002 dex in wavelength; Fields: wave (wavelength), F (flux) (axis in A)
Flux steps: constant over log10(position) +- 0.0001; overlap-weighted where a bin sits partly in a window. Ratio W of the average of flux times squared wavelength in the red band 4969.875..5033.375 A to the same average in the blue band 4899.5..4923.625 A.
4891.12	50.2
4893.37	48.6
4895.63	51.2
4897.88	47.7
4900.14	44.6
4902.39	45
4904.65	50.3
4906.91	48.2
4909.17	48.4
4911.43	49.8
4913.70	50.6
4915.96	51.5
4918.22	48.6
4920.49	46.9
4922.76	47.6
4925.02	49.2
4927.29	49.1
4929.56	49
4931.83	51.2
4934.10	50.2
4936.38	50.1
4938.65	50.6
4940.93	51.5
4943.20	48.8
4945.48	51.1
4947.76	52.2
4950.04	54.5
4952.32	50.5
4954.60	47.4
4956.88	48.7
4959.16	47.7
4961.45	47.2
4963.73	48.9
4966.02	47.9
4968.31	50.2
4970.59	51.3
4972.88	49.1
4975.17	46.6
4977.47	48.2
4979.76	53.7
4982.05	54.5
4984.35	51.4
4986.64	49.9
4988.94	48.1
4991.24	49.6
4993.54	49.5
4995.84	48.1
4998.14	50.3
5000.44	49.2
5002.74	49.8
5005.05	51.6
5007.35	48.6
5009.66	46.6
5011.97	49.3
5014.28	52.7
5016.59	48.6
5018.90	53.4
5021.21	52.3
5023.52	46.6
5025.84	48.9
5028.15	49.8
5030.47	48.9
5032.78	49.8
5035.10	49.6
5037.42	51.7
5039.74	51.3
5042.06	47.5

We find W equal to 1.1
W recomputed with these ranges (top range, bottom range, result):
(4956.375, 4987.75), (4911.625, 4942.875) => 1.02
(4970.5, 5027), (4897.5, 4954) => 1.04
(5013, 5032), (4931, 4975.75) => 1.04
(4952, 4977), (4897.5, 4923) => 1.03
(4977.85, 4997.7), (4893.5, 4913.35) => 1.08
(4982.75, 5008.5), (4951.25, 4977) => 1.03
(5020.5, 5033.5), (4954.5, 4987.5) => 1.02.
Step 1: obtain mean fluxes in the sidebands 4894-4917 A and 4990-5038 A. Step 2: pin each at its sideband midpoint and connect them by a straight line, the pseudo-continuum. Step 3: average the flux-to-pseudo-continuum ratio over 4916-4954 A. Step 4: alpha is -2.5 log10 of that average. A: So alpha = -0.02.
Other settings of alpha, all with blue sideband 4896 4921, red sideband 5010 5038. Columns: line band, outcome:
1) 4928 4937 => -0.028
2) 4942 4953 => -0.054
